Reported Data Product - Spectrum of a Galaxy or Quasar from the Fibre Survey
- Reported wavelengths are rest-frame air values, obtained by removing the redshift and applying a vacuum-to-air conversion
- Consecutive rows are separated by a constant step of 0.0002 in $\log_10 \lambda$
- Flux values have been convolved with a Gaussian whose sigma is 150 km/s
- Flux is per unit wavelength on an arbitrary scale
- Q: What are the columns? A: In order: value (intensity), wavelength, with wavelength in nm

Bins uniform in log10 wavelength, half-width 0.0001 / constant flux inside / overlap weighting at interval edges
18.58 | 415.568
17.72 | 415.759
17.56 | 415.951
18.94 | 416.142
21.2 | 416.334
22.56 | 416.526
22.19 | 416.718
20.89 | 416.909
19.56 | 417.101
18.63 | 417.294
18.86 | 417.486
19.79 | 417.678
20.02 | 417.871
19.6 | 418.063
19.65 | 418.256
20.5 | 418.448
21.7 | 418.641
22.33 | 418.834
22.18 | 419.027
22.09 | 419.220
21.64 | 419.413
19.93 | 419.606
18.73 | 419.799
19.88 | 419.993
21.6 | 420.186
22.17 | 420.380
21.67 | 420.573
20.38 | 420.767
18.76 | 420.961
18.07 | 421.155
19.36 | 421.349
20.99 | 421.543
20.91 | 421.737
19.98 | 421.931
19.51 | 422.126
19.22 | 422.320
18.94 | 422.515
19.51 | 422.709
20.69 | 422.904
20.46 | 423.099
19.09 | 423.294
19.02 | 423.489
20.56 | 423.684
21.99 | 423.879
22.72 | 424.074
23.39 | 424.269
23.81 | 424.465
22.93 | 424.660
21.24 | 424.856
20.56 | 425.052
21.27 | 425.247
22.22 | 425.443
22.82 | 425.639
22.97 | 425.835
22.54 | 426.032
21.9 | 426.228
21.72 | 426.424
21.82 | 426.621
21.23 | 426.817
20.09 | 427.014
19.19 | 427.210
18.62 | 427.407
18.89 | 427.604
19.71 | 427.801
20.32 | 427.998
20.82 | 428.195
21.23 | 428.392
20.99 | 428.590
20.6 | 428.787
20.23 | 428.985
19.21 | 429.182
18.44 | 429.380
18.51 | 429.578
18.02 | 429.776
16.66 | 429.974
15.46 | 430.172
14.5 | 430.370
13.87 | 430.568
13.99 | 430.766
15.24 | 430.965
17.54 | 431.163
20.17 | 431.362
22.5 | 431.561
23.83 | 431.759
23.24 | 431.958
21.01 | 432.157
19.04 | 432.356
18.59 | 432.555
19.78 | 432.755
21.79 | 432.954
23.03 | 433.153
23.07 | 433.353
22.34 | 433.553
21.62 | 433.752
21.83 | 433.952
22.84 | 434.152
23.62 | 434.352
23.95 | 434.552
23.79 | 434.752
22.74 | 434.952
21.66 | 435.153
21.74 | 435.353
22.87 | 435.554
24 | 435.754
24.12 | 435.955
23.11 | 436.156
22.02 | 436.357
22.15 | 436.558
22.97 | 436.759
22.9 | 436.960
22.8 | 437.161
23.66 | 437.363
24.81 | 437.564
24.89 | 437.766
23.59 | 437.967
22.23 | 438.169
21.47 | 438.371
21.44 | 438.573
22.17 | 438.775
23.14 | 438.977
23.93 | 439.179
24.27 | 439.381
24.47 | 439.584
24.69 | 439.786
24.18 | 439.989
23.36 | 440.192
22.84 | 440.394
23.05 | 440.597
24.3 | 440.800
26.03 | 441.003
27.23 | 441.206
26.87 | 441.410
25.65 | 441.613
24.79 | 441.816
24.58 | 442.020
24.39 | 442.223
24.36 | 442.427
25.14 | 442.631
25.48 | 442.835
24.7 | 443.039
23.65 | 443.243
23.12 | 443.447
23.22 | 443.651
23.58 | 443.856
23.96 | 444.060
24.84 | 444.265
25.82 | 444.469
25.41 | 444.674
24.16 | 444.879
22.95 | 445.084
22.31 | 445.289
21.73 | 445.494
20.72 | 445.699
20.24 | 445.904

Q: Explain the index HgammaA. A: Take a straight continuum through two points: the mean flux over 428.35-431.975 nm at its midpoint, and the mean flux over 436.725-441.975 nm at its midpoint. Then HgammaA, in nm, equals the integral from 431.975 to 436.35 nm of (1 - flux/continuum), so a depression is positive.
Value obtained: -0.286 nm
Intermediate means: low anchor 18.5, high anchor 23.9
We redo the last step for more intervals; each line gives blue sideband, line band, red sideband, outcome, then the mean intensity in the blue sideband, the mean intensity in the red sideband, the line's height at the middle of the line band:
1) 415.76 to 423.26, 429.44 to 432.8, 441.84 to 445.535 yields 0.58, 20.2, 24.1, 22.1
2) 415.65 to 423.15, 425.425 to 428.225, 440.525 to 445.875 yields 0.07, 20.2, 24.3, 21.5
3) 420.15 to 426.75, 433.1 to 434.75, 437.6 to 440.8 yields -0.02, 21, 23.4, 22.6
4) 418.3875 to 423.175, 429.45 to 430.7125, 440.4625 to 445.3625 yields 0.34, 20.4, 24.6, 22.2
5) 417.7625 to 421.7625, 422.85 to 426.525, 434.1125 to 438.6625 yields -0.07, 20.6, 23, 21.3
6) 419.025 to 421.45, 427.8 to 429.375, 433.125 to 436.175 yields 0.11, 20.4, 22.9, 21.9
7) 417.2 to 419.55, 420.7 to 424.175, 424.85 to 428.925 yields 0.13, 20.6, 21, 20.8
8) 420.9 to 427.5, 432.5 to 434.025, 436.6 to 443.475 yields 0.07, 20.8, 24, 22.7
